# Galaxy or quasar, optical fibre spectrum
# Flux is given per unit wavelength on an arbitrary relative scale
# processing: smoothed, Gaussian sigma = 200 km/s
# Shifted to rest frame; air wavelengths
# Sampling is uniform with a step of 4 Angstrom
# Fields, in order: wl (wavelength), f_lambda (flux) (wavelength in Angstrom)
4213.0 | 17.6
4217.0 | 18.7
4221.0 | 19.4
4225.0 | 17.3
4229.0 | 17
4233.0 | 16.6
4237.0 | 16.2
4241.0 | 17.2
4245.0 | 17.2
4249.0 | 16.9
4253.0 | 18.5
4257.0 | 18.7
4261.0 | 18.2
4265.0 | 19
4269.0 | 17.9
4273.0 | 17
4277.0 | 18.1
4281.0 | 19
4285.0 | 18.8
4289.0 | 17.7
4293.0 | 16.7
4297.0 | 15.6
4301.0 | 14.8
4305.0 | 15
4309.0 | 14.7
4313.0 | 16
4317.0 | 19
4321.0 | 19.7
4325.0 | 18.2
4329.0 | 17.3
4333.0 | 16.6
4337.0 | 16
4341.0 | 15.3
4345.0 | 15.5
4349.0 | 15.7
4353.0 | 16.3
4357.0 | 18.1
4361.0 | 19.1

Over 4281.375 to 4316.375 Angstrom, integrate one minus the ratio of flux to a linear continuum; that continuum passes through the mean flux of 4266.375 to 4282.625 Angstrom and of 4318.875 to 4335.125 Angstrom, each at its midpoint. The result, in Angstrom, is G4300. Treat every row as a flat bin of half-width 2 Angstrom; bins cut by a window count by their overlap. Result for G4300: 3.07 Angstrom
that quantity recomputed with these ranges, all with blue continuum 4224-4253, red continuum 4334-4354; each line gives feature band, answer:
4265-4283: -1.64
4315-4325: -1.91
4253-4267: -1.55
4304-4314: 0.62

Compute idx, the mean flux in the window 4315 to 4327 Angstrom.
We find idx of 19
